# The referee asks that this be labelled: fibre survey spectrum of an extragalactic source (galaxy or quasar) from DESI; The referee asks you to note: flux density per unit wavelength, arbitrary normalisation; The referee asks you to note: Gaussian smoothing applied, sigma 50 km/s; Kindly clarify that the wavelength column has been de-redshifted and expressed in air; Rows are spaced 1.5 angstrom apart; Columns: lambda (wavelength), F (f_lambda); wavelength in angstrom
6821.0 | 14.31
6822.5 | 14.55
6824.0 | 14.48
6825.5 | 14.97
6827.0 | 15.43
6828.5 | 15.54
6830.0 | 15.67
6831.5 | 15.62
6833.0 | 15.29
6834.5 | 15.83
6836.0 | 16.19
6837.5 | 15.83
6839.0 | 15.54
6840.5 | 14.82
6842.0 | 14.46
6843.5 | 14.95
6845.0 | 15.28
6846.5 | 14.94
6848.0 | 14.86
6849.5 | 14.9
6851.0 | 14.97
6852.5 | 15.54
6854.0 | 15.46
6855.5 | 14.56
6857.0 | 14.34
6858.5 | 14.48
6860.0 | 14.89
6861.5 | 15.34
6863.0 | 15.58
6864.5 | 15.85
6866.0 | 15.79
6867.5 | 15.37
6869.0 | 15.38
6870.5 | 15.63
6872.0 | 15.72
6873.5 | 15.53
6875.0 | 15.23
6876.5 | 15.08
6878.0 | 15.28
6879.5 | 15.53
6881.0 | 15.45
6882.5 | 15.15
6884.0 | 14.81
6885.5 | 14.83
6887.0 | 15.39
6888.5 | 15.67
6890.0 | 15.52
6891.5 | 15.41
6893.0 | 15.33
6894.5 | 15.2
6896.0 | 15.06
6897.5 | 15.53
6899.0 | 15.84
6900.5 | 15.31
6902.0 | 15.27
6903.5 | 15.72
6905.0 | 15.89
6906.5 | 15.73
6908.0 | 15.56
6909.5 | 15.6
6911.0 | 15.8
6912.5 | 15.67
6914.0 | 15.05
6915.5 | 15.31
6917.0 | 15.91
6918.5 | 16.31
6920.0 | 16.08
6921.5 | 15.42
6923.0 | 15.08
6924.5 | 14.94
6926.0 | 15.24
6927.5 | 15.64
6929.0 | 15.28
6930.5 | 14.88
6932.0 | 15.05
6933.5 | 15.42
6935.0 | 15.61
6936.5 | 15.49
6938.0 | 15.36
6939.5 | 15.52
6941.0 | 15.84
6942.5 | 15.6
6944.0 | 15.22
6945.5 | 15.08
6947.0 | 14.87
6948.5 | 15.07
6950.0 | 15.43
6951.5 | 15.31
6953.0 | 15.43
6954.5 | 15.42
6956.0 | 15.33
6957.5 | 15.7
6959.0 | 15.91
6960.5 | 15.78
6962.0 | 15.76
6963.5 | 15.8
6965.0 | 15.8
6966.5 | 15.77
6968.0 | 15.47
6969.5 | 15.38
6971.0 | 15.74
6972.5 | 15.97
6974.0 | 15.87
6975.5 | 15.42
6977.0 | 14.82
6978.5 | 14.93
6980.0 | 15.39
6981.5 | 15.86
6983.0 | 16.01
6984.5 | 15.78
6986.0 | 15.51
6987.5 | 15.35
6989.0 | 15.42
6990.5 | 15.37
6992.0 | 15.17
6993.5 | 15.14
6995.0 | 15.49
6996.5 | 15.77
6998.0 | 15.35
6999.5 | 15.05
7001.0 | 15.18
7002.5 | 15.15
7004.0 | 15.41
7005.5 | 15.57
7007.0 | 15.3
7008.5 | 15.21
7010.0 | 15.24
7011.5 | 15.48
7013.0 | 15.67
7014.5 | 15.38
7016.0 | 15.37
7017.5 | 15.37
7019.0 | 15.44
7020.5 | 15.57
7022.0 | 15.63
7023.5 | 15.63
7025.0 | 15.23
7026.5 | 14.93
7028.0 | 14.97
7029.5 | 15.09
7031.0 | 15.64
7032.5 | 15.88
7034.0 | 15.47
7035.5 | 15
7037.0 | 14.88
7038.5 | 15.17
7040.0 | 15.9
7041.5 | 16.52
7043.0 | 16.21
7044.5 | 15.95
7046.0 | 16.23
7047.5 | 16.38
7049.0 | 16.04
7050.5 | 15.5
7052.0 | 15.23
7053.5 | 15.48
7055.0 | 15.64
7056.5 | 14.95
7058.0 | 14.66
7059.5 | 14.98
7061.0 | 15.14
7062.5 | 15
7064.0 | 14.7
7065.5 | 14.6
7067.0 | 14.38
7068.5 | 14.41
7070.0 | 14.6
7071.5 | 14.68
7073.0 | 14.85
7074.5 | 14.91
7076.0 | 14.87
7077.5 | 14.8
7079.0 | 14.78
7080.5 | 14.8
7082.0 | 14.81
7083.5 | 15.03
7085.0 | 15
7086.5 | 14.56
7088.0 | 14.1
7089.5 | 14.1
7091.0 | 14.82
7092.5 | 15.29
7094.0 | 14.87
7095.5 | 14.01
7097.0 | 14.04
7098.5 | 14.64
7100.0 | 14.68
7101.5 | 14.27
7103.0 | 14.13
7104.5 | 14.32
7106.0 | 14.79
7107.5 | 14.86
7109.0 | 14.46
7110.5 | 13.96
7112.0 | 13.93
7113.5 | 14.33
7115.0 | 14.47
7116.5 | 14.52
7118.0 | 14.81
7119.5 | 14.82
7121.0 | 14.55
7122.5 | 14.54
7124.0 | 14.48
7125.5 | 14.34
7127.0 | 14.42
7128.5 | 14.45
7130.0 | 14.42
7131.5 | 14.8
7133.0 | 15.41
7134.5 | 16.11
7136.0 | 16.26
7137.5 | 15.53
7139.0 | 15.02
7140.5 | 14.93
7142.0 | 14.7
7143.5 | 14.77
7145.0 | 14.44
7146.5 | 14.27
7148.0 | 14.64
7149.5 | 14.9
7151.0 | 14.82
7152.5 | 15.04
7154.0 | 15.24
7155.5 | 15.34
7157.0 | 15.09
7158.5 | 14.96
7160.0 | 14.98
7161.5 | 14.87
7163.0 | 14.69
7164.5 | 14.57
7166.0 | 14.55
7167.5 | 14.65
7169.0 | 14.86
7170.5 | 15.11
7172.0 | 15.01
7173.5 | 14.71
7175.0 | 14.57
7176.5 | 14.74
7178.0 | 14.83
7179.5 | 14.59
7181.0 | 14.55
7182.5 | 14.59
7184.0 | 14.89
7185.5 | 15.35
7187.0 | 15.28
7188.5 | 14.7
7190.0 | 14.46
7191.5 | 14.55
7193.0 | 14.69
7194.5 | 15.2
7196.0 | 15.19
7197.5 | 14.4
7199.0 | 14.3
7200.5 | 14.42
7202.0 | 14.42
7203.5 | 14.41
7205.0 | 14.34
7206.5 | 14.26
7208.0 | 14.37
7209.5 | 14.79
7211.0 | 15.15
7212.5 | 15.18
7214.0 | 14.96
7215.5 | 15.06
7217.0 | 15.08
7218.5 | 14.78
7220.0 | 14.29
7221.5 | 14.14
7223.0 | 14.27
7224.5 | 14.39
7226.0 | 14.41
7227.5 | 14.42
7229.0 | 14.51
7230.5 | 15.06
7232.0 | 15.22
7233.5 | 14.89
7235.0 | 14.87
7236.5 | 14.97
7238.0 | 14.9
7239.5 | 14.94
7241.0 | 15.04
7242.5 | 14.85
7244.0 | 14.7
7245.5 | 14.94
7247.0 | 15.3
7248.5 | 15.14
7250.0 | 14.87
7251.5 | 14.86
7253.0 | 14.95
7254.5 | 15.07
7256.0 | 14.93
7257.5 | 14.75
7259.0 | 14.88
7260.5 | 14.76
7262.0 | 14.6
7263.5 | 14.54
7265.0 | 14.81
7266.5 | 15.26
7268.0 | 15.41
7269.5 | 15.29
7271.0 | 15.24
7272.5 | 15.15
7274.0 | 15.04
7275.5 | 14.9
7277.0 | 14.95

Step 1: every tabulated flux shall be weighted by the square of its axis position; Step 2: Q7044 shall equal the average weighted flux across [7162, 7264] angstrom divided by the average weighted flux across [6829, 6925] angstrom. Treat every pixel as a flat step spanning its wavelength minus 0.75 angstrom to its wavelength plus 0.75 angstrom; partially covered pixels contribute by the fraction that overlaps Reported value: 1.1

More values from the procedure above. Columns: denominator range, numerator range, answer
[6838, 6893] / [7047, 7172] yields 1.04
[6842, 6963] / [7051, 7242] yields 1.03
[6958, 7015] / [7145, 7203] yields 1.01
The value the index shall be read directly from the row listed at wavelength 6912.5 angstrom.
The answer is 15.67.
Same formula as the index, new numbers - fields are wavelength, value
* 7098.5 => 14.64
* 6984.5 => 15.78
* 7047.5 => 16.38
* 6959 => 15.91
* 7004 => 15.41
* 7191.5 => 14.55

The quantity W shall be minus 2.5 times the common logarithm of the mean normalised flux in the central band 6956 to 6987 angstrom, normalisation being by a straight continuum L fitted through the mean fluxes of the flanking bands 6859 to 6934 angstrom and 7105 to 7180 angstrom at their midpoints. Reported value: -0.03 mag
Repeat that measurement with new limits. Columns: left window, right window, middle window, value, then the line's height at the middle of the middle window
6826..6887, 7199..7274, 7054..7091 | 0.02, 15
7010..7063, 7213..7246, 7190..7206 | 0.02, 14.9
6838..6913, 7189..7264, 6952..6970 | -0.03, 15.2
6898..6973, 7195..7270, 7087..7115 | 0.05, 15.1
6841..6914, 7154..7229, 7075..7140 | 0.01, 14.9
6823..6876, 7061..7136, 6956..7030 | -0.04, 14.9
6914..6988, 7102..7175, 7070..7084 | 0.01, 15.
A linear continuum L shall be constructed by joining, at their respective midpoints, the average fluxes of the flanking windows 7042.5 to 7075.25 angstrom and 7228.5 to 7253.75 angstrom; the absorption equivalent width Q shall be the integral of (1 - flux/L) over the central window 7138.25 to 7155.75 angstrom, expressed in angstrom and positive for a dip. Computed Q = 0.3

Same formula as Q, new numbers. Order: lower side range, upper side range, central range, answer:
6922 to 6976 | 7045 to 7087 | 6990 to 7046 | -0.8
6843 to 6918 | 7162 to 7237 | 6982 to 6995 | -0.3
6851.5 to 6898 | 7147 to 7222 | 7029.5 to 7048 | -0.9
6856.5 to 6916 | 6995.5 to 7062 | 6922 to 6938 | 0.1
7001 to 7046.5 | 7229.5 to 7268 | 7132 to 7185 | 0.8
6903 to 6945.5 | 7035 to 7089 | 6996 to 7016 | -0.1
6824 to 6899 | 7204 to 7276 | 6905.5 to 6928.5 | -0.5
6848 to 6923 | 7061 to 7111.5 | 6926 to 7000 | -1.8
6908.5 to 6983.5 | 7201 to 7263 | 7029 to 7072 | -0.3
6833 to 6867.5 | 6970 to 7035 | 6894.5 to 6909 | -0.2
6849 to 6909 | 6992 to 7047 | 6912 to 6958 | -0.1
